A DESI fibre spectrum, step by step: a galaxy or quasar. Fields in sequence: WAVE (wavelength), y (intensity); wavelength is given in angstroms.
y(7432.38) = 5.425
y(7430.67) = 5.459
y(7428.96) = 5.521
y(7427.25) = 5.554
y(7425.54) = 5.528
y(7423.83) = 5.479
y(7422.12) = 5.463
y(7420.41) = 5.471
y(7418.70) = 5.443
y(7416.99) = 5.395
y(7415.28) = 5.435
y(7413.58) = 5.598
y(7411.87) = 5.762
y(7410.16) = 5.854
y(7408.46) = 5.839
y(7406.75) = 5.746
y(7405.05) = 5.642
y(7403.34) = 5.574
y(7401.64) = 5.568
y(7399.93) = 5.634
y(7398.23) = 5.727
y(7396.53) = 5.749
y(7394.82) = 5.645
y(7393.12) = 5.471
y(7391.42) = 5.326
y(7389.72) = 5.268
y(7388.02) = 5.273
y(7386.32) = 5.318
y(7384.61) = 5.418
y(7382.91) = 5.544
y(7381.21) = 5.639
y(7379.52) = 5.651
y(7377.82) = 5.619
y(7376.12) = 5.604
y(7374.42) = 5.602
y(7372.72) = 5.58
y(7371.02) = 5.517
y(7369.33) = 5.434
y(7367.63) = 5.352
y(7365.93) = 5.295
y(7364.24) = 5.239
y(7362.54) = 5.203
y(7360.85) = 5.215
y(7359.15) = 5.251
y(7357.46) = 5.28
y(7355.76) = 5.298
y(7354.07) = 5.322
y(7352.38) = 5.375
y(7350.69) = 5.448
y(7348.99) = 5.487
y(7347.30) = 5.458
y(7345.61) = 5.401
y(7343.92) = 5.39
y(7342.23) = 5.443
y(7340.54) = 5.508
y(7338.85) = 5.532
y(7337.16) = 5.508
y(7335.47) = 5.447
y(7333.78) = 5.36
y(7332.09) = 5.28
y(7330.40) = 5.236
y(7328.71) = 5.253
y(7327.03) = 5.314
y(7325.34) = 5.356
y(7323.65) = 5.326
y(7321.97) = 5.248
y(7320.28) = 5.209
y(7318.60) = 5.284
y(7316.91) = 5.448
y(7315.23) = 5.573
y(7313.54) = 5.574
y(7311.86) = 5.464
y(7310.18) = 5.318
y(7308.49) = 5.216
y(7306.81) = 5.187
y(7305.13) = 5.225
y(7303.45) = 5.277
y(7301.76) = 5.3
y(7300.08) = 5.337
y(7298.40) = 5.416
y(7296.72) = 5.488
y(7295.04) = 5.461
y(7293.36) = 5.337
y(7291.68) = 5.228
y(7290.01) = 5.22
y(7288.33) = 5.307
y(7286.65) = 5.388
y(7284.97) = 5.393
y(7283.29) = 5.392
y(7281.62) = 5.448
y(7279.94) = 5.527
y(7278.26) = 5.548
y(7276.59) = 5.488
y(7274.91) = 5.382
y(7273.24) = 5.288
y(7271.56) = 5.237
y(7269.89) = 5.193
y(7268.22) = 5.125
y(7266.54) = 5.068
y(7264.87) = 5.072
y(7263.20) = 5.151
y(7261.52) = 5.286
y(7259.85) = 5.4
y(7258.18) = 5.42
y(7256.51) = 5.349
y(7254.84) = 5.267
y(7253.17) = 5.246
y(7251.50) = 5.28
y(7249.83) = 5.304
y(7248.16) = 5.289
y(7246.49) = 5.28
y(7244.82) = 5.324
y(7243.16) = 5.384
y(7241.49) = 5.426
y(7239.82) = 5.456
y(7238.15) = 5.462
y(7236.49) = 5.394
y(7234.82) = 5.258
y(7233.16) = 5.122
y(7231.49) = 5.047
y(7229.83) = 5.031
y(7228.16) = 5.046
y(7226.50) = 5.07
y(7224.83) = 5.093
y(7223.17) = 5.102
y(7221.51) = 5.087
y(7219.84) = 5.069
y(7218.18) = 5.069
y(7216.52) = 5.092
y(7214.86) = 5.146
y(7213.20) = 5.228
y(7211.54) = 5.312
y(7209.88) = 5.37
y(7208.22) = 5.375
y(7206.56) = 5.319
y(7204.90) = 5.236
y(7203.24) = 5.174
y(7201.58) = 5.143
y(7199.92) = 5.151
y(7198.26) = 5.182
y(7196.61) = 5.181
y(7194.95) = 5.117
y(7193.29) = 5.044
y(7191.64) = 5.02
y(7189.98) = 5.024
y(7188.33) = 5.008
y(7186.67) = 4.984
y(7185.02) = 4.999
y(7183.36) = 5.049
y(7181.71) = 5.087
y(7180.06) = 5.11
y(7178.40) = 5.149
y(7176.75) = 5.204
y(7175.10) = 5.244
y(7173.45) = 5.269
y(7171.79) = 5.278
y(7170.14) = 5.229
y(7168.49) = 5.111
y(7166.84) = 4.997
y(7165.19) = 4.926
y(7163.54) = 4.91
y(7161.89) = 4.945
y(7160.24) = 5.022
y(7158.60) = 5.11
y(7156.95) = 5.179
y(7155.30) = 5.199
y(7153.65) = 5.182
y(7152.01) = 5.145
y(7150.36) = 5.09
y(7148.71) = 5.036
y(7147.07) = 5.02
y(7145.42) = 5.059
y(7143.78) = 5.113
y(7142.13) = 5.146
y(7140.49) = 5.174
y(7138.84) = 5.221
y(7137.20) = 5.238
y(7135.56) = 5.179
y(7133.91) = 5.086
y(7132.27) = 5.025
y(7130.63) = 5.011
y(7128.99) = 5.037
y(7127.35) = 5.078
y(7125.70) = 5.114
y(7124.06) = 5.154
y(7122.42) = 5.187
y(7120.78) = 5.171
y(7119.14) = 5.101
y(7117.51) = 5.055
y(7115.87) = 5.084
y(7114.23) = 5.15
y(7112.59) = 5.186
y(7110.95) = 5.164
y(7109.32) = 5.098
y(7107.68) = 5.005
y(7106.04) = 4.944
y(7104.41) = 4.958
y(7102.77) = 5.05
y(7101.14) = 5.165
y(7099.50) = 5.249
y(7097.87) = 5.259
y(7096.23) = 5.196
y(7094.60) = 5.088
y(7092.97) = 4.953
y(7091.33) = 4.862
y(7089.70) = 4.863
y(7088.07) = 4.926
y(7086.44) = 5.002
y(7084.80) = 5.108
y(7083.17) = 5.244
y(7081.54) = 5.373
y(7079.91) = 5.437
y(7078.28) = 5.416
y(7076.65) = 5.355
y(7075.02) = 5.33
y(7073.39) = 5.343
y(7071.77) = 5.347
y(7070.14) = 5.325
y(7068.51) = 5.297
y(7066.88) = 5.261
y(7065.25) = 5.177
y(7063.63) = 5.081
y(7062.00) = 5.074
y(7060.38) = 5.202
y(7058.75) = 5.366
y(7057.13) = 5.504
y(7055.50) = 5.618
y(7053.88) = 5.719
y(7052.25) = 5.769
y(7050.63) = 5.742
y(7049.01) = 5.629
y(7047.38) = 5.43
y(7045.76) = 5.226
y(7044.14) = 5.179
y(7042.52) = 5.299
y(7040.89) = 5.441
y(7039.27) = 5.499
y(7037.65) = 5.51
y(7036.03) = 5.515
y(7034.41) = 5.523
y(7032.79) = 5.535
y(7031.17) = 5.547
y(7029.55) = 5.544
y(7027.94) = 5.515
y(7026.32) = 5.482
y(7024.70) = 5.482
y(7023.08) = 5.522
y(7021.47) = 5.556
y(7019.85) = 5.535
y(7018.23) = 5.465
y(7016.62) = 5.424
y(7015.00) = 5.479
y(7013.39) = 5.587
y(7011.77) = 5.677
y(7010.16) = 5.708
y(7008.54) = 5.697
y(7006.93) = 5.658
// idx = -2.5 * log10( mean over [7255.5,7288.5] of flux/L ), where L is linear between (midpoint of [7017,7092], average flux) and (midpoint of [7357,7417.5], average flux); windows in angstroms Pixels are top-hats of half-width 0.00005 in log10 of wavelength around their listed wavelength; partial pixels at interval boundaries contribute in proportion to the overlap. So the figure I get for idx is 0.028 mag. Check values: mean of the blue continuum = 5.37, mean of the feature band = 5.32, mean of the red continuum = 5.51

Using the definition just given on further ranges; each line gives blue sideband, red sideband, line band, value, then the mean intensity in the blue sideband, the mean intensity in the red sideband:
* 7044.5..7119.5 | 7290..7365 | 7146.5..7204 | 0.04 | 5.23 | 5.35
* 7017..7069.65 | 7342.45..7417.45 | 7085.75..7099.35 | 0.09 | 5.44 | 5.49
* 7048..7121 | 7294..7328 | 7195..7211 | 0.01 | 5.23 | 5.35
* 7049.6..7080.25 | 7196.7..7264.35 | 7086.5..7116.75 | 0.06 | 5.39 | 5.23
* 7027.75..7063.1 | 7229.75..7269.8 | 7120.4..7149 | 0.06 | 5.47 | 5.27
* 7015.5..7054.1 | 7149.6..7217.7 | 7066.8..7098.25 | 0.04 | 5.5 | 5.14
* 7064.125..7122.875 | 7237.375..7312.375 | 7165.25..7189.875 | 0.03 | 5.16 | 5.32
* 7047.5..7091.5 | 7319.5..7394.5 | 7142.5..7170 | 0.06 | 5.32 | 5.4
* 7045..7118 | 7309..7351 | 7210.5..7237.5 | 0.04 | 5.24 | 5.39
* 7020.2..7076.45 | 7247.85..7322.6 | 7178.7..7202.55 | 0.06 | 5.43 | 5.33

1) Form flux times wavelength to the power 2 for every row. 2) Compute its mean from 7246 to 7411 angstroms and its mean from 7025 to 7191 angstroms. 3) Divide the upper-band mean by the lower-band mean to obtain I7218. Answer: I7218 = 1.10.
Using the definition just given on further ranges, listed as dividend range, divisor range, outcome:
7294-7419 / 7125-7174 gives 1.13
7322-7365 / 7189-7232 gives 1.08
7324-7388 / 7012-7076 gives 1.08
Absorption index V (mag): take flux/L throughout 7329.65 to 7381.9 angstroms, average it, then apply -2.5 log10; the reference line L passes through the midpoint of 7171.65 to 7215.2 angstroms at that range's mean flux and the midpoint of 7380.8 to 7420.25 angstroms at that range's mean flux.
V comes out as 0.01 mag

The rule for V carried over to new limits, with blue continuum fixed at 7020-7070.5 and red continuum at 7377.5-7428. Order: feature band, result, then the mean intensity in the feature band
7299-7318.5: 0.034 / 5.35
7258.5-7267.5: 0.062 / 5.2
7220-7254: 0.055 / 5.23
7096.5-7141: 0.071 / 5.12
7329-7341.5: 0.026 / 5.4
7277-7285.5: 0.010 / 5.47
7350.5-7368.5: 0.049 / 5.29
